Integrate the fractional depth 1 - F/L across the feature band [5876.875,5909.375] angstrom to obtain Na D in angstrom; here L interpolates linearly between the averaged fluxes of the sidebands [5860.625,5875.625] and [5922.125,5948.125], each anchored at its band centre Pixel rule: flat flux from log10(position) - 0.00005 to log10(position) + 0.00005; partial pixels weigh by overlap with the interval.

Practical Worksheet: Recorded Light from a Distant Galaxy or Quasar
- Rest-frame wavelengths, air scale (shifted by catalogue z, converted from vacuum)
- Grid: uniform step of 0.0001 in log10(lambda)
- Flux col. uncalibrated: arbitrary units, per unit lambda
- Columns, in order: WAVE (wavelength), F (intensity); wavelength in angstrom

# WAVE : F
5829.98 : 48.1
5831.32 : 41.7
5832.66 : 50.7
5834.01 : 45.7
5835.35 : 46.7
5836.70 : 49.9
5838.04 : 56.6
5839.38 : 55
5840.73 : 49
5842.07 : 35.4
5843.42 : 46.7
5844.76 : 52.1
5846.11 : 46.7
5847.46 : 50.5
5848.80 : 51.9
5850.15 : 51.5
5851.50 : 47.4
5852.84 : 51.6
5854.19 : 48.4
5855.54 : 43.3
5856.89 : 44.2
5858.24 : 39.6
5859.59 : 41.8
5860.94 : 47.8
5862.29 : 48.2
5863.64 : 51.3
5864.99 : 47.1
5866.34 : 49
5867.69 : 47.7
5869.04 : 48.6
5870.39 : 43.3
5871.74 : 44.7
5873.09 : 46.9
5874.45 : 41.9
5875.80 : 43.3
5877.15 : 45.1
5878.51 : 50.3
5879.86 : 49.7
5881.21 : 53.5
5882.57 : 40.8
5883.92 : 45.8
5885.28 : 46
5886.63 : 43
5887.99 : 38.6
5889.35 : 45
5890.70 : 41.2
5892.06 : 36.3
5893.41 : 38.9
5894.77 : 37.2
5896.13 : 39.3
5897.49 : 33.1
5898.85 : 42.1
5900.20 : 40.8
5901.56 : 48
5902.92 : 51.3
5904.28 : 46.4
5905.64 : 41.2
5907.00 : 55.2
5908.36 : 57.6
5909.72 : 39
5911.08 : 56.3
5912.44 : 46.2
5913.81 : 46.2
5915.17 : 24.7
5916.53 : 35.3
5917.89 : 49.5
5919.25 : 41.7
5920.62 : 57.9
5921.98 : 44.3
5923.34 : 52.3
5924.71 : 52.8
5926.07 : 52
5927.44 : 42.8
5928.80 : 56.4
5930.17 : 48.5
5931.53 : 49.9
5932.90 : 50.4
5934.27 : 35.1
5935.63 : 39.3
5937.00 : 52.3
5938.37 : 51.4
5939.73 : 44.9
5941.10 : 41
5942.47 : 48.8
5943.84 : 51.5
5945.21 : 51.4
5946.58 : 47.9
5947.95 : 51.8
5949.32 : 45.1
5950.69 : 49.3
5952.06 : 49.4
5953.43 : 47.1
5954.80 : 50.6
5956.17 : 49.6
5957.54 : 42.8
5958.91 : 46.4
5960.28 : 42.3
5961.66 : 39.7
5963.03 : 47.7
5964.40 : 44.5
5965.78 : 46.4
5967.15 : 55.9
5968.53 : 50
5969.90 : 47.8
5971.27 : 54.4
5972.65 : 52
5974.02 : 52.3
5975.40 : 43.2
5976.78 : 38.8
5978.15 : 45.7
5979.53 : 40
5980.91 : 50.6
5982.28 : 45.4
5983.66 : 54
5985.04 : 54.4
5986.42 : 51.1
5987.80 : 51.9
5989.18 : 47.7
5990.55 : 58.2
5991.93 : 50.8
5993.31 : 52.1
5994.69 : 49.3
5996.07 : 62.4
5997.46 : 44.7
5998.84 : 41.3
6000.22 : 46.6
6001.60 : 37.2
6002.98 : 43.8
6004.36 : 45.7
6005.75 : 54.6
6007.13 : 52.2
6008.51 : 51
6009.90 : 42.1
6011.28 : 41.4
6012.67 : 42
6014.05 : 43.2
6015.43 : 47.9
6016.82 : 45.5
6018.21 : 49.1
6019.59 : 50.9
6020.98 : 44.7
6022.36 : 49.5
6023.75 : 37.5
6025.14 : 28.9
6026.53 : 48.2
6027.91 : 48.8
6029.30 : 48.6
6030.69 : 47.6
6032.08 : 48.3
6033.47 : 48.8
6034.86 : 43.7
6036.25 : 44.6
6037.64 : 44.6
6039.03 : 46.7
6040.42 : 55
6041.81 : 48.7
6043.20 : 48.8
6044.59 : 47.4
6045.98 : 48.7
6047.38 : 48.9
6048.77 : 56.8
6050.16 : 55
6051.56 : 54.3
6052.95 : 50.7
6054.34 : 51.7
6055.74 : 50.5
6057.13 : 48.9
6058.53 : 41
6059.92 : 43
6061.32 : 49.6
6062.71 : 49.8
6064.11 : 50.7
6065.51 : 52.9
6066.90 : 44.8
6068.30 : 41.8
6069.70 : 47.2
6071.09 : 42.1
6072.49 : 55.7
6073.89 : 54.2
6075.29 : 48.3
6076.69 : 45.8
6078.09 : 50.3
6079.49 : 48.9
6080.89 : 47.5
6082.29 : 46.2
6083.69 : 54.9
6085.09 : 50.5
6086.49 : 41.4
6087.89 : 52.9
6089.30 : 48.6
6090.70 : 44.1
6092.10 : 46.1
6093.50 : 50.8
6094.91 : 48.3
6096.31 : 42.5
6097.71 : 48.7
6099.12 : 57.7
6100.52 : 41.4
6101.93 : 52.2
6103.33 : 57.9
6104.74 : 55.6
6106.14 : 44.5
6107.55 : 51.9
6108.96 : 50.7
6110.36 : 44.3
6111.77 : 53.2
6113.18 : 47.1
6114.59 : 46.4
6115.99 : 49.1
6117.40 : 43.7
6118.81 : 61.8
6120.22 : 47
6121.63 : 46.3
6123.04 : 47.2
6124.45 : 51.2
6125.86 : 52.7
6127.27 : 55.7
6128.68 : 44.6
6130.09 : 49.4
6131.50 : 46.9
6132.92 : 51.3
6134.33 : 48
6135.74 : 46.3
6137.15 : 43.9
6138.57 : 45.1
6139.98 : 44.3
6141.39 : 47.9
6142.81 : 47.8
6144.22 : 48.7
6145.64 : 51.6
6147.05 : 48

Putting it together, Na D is 2.1 angstrom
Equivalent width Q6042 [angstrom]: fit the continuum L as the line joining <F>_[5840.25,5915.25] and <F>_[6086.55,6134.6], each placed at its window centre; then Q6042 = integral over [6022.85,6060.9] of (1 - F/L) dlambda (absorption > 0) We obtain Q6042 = 0.43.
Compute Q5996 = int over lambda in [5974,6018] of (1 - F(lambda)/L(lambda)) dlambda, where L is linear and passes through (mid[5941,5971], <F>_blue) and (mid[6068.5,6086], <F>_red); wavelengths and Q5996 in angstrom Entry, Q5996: 0.5 angstrom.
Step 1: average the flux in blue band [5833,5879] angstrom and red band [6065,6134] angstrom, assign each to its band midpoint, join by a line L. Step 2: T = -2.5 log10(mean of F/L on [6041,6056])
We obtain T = -0.05 mag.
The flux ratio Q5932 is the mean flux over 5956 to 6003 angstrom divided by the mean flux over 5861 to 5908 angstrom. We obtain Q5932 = 1.07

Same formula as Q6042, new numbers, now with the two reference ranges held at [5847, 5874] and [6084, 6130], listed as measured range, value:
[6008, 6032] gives 1.7 angstrom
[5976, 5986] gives 0.2 angstrom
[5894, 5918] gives 1.9 angstrom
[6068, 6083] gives 0.3 angstrom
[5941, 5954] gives -0.2 angstrom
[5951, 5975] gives 0.0 angstrom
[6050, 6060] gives -0.1 angstrom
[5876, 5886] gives 0.1 angstrom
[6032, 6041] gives 0.3 angstrom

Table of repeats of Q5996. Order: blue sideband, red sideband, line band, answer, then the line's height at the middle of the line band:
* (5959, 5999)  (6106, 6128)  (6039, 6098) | 0.6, 49.4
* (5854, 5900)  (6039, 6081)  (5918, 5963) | -1.8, 45.9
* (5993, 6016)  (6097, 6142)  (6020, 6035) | 0.7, 47.3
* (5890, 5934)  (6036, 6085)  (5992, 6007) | -0.2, 47.6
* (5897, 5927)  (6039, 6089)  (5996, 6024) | 1.2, 48.1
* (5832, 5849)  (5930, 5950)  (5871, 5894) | 1.9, 48.2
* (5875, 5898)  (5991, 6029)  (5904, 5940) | -2.6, 43.9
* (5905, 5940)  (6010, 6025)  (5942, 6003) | -3.6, 45.7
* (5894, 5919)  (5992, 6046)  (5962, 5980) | -0.8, 45.5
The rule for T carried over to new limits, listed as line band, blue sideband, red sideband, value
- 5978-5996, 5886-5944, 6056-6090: -0.09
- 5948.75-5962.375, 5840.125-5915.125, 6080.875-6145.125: 0.01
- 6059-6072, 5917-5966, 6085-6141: 0.03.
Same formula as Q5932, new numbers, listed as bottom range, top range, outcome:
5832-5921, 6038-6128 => 1.08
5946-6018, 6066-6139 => 1.02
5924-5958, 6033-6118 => 1.01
